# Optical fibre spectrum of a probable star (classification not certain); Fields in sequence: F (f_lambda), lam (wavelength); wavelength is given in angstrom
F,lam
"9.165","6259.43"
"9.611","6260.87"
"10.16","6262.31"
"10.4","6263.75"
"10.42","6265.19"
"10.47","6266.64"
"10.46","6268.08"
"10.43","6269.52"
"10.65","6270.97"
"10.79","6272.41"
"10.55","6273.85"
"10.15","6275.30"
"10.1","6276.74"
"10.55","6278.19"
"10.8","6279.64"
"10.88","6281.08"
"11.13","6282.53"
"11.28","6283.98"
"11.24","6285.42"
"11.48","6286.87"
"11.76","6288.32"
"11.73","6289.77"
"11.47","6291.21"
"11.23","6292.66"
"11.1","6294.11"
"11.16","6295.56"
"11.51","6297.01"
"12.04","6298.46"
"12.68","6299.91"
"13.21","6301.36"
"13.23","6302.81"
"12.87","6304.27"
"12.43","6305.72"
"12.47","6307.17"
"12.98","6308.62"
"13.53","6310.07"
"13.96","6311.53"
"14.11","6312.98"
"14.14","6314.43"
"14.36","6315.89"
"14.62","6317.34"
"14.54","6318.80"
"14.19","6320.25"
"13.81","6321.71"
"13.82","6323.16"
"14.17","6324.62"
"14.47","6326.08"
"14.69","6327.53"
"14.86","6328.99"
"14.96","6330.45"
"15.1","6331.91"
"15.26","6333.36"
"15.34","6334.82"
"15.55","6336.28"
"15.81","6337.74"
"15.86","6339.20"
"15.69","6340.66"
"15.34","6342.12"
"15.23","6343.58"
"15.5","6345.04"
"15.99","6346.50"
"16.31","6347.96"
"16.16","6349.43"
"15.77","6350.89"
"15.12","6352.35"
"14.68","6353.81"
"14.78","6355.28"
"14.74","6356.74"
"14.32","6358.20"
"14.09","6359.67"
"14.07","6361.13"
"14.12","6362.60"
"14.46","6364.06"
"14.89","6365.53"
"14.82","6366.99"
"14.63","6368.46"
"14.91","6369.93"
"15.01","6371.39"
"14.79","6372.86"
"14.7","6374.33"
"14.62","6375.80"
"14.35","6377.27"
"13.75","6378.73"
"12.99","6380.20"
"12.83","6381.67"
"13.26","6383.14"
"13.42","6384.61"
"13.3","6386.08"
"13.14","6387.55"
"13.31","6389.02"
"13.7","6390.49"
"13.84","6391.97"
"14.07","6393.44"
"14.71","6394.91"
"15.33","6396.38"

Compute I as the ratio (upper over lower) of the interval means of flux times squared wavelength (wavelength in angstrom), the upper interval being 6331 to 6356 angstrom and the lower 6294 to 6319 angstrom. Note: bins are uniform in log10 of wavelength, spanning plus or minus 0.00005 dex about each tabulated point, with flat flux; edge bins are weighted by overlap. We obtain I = 1.20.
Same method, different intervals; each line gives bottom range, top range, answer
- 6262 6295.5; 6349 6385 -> 1.37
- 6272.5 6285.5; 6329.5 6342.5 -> 1.47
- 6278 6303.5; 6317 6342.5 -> 1.30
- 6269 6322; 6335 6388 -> 1.24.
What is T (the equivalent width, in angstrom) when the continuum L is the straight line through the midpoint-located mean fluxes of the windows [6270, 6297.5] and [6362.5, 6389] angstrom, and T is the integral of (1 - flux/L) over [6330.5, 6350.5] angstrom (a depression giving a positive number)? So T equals -4.2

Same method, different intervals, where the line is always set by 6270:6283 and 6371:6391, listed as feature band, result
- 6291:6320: -3.6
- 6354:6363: -0.9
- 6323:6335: -2.5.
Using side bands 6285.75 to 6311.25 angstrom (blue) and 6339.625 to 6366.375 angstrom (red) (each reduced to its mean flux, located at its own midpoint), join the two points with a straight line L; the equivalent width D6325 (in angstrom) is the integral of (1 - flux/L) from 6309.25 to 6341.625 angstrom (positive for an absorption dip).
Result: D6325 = -2.51 angstrom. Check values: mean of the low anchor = 12.2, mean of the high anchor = 15.1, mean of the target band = 14.7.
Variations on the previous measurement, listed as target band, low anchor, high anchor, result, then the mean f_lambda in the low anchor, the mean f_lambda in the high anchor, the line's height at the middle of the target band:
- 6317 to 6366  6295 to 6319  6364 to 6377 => -3.3 angstrom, 13.1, 14.8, 14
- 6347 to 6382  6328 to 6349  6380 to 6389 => -1.2 angstrom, 15.5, 13.2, 14.2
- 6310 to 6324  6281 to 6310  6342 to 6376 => -1.3 angstrom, 12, 15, 13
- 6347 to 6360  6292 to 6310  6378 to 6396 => -2.1 angstrom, 12.3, 13.6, 13.1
